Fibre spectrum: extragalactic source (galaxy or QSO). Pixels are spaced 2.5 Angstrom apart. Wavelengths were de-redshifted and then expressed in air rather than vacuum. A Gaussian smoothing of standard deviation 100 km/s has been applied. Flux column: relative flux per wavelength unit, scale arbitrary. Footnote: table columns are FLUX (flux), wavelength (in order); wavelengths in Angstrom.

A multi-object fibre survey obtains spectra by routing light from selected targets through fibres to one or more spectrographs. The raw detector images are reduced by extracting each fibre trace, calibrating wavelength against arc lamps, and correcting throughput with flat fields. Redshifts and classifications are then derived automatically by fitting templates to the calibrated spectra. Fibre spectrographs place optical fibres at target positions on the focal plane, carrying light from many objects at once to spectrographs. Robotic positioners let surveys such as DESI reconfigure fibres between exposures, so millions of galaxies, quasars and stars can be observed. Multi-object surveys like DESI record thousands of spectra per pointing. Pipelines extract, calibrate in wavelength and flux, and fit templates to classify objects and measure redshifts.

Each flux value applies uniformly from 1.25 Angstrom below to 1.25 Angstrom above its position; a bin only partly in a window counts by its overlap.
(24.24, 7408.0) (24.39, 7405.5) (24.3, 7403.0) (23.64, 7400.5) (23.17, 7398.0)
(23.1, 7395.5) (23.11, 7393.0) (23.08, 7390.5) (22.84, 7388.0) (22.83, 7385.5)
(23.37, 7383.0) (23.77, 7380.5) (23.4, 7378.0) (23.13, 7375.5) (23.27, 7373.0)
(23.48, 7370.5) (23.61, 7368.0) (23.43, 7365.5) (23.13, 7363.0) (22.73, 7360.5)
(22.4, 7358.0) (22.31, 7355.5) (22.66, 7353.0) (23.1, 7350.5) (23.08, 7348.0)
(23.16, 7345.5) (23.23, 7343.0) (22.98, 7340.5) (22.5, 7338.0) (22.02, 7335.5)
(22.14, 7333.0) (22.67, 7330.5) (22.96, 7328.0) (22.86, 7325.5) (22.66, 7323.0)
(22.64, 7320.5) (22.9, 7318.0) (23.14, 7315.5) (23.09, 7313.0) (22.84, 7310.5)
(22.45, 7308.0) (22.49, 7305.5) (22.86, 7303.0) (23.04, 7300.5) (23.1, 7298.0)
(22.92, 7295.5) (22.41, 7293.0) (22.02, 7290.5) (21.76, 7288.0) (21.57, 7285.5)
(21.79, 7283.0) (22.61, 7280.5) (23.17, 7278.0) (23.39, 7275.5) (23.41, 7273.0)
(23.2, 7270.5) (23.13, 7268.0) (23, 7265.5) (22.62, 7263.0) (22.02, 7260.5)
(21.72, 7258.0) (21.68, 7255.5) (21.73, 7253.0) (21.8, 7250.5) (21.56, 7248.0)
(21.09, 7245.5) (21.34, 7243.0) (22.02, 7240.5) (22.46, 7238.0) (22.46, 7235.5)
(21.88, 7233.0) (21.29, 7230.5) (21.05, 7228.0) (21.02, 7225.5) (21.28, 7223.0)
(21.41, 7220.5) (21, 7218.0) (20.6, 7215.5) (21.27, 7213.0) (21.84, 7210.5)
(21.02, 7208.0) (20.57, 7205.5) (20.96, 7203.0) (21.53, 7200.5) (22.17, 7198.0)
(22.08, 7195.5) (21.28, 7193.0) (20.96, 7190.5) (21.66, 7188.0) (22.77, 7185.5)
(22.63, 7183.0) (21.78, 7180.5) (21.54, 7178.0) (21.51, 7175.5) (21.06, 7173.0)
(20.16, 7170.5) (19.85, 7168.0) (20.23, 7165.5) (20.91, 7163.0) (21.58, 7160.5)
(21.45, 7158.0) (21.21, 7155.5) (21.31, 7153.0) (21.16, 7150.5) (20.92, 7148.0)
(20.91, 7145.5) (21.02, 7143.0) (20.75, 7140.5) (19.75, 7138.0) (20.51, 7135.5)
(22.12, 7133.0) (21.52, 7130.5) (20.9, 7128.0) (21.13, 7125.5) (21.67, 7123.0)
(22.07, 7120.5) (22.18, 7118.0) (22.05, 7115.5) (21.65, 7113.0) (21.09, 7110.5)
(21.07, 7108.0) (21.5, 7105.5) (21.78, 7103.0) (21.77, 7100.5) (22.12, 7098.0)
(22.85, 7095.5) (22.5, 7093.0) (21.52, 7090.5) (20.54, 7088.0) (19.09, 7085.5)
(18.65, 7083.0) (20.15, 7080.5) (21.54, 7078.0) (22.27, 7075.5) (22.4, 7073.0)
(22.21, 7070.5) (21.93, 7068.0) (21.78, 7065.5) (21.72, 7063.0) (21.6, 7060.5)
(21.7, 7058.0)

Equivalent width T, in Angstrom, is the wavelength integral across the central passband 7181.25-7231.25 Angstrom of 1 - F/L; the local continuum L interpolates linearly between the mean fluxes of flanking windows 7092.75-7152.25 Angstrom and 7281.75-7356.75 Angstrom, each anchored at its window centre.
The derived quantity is 1.2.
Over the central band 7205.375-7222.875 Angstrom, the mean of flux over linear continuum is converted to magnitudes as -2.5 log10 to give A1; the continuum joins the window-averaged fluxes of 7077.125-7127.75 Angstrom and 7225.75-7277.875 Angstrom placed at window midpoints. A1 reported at 0.04 mag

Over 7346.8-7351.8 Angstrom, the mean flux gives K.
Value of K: 23.1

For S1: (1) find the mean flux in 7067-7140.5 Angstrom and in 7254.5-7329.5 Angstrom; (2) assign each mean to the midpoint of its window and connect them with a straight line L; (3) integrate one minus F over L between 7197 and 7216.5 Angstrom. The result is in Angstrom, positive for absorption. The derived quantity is 0.7 Angstrom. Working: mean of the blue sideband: 21.4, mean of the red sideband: 22.7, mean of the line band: 21.2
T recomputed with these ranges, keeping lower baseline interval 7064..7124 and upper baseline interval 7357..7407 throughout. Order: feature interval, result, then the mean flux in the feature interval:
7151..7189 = 1.19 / 21.3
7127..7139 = 0.43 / 21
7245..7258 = 0.51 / 21.6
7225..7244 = 0.57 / 21.7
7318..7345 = 0.37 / 22.7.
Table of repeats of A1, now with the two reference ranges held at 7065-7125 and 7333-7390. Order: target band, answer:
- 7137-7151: 0.05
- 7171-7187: 0.01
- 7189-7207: 0.04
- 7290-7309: 0.00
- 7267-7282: -0.03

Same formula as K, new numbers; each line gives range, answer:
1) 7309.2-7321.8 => 22.9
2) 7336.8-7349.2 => 23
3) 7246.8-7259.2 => 21.7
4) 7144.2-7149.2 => 20.9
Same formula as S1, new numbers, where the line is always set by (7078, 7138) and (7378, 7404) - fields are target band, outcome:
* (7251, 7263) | 0.3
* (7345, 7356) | 0.1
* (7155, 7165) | 0.2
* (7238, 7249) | 0.3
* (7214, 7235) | 0.8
